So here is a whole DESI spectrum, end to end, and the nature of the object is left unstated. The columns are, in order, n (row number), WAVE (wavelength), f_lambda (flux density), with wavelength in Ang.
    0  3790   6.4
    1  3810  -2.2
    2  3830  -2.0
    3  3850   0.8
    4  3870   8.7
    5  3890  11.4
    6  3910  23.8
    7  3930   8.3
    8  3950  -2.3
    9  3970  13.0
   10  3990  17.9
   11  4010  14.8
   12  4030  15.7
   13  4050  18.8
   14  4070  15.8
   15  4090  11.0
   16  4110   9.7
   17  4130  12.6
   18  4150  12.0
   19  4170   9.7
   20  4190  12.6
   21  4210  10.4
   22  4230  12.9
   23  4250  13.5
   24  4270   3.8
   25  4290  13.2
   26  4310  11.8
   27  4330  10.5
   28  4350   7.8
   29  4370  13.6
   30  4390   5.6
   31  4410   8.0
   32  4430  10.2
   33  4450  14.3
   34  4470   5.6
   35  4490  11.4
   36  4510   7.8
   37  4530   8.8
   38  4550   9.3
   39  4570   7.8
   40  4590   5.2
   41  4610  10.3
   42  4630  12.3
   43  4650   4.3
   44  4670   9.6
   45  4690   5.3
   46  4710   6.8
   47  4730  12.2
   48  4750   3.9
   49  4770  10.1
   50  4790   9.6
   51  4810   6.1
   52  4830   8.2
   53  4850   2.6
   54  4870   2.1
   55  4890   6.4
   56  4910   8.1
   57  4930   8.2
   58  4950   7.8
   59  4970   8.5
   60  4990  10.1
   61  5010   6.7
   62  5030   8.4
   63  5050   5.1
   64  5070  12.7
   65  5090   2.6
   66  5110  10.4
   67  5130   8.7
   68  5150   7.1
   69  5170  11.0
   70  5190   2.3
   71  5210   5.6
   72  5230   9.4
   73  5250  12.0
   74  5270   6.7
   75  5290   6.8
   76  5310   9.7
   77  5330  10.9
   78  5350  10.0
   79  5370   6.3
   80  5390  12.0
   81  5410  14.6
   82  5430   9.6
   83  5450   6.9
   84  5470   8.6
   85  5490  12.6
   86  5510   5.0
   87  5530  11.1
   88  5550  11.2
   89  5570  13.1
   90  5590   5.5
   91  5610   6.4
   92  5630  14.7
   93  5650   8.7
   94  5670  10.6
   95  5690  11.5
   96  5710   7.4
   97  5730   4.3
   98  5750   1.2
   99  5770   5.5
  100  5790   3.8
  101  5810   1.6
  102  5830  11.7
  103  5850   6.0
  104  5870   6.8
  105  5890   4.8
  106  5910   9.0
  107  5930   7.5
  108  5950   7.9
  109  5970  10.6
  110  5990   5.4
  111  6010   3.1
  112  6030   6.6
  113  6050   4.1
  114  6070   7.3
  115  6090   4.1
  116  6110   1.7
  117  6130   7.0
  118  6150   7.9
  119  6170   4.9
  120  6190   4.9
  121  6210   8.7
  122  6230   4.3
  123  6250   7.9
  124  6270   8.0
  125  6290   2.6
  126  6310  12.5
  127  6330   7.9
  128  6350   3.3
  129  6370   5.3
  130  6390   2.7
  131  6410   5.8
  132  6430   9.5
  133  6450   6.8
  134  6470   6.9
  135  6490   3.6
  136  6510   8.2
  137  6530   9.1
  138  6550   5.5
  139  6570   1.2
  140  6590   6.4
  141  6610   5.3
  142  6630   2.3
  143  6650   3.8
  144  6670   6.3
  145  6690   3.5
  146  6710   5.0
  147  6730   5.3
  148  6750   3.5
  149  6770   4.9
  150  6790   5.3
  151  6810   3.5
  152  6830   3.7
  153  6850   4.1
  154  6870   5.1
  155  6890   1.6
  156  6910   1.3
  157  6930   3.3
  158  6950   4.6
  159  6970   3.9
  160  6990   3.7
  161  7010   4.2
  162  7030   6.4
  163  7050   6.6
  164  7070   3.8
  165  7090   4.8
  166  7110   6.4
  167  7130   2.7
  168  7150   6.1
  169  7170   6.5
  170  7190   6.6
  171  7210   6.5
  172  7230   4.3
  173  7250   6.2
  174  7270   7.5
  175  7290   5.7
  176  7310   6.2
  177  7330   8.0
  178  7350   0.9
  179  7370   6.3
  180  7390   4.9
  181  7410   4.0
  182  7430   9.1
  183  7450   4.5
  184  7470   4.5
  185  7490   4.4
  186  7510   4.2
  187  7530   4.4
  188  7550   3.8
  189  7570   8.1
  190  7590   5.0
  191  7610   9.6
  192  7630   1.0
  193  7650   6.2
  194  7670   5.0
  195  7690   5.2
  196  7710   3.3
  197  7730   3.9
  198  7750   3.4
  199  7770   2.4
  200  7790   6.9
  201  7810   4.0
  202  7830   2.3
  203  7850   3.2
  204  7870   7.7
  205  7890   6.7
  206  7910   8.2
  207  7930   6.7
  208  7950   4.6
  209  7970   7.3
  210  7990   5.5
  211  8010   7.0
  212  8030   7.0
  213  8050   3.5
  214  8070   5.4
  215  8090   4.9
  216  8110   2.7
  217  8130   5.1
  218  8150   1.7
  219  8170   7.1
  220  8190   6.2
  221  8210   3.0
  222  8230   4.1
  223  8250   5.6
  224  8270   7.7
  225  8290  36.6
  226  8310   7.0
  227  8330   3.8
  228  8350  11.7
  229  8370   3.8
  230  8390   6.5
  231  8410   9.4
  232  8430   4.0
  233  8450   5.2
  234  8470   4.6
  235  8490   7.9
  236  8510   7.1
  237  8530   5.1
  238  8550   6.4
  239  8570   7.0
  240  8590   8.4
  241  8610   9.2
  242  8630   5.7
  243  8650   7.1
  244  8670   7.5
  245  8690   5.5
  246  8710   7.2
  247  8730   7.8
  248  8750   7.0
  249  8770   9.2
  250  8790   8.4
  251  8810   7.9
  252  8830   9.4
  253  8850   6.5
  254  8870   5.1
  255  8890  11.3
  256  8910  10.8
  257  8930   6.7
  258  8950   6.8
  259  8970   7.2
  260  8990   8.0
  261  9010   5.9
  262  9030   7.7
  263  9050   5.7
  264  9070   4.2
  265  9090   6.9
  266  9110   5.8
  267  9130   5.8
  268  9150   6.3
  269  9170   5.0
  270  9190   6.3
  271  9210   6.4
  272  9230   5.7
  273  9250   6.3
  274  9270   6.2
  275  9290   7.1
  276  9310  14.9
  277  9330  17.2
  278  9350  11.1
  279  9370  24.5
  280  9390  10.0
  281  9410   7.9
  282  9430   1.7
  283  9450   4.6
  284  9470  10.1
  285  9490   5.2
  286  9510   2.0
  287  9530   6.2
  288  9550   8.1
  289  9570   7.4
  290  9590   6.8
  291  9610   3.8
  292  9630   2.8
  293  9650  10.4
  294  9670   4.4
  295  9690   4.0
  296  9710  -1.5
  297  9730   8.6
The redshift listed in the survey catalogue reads 1.22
